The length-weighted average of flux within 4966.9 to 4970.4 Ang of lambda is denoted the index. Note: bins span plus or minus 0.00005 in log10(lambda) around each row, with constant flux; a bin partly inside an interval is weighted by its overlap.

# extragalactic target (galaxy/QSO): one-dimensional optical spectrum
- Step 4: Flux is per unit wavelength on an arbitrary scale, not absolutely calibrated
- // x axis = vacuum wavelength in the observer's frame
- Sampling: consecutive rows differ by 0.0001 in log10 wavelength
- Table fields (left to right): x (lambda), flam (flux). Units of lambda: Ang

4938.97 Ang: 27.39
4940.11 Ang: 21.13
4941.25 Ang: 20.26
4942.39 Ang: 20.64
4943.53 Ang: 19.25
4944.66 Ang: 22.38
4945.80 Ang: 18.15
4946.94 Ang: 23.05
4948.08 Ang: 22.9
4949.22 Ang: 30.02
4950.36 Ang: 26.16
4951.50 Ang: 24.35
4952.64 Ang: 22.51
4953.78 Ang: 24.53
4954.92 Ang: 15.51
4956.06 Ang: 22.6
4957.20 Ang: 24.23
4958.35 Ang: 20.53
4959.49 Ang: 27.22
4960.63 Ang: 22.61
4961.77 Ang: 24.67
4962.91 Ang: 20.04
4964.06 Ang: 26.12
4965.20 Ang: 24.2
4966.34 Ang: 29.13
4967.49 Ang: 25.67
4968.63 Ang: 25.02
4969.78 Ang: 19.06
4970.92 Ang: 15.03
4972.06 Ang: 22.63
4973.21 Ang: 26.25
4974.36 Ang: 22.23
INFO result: 23.1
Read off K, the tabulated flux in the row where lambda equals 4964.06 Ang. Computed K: 26.12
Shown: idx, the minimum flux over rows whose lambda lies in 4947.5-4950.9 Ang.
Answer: 22.9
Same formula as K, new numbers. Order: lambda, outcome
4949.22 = 30.02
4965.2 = 24.2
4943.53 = 19.25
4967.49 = 25.67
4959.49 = 27.22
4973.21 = 26.25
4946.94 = 23.05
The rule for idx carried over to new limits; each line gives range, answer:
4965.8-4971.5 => 15.03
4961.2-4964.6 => 20.04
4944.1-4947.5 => 18.15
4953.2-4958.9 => 15.51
